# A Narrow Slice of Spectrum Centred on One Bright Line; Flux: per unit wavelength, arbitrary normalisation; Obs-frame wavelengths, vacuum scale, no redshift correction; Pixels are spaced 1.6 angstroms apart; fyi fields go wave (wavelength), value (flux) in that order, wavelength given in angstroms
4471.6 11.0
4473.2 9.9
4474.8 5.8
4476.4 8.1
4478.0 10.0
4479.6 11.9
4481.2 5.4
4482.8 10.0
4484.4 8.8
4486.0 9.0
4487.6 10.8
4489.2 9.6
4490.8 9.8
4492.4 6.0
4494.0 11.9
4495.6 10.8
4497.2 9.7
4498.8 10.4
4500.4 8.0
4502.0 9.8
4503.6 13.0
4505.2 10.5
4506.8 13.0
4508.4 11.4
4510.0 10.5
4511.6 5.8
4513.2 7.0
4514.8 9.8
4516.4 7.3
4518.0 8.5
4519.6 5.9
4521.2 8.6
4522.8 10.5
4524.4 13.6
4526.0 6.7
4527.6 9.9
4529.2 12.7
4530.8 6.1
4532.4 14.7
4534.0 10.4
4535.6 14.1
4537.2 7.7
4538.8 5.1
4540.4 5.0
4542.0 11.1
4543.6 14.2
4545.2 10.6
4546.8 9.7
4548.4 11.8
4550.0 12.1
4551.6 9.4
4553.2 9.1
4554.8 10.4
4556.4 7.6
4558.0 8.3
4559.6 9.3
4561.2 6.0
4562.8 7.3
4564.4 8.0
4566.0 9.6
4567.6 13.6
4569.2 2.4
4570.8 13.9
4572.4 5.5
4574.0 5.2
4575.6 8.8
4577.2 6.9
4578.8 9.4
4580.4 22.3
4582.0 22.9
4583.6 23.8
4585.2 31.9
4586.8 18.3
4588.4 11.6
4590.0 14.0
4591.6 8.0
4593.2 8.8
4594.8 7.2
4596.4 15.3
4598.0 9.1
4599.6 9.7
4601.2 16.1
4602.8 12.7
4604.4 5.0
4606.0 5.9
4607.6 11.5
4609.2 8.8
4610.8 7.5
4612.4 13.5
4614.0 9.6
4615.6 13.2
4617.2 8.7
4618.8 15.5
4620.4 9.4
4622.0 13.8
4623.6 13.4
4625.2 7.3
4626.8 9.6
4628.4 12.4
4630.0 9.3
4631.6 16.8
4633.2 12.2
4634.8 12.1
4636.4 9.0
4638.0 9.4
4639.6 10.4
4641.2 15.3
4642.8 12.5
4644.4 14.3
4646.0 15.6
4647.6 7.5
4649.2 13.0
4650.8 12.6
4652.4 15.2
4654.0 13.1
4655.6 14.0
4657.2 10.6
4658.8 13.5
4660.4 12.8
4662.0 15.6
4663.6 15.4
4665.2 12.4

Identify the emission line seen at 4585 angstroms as [O II]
